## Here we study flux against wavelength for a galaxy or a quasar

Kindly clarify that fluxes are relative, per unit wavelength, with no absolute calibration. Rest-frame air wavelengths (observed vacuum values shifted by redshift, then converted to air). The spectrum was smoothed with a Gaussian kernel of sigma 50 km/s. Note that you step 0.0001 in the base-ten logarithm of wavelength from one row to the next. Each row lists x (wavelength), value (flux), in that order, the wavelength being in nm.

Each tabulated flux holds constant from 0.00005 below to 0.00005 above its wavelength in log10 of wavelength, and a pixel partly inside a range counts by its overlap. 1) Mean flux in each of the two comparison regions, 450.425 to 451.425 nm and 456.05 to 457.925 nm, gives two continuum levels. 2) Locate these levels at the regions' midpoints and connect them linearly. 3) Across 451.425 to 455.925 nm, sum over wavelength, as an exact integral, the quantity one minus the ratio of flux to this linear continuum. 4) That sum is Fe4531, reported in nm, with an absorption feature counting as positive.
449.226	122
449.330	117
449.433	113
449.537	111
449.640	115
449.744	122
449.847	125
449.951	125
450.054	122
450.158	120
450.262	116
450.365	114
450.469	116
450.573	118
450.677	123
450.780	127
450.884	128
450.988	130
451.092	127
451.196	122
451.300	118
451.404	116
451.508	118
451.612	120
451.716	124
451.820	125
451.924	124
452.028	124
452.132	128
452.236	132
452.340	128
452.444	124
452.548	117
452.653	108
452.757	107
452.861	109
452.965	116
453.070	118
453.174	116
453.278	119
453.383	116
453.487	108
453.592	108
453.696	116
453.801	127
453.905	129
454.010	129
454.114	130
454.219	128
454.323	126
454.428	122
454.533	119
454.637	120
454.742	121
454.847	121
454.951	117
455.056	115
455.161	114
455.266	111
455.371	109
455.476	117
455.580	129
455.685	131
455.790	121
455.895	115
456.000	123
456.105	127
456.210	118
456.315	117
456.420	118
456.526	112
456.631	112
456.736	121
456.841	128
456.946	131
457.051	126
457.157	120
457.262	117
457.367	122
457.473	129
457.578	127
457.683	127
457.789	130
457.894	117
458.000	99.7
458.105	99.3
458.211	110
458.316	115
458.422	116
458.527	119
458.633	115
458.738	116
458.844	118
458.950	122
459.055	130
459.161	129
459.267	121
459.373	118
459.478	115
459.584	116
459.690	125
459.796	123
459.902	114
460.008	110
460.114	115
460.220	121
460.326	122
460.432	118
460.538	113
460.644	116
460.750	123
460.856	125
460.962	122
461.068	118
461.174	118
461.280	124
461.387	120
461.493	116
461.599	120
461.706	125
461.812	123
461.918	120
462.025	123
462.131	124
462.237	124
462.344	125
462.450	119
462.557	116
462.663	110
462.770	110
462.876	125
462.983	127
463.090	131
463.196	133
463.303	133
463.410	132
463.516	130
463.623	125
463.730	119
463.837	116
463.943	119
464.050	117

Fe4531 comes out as 0.09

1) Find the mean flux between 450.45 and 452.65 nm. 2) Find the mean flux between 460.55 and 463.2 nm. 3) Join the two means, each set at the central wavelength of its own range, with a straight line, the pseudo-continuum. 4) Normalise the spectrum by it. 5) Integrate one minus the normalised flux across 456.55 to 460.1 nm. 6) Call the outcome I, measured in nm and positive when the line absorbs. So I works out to 0.08 nm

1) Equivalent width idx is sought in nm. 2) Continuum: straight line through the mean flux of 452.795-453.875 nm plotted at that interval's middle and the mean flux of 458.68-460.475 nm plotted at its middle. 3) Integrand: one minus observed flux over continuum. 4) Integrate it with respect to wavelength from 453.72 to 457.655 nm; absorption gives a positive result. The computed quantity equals -0.15 nm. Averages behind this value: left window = 115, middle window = 122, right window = 120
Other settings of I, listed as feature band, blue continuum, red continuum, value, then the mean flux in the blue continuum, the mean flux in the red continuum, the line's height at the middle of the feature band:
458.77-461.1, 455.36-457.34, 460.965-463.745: 0.04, 121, 123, 122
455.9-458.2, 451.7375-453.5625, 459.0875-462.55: -0.01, 119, 120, 119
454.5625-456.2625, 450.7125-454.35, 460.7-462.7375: 0.02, 121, 121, 121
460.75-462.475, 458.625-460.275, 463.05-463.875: 0.03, 119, 128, 124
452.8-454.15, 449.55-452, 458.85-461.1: 0.03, 121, 120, 121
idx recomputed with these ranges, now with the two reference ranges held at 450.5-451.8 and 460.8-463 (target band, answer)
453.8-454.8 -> -0.03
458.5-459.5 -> 0.00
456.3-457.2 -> 0.01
